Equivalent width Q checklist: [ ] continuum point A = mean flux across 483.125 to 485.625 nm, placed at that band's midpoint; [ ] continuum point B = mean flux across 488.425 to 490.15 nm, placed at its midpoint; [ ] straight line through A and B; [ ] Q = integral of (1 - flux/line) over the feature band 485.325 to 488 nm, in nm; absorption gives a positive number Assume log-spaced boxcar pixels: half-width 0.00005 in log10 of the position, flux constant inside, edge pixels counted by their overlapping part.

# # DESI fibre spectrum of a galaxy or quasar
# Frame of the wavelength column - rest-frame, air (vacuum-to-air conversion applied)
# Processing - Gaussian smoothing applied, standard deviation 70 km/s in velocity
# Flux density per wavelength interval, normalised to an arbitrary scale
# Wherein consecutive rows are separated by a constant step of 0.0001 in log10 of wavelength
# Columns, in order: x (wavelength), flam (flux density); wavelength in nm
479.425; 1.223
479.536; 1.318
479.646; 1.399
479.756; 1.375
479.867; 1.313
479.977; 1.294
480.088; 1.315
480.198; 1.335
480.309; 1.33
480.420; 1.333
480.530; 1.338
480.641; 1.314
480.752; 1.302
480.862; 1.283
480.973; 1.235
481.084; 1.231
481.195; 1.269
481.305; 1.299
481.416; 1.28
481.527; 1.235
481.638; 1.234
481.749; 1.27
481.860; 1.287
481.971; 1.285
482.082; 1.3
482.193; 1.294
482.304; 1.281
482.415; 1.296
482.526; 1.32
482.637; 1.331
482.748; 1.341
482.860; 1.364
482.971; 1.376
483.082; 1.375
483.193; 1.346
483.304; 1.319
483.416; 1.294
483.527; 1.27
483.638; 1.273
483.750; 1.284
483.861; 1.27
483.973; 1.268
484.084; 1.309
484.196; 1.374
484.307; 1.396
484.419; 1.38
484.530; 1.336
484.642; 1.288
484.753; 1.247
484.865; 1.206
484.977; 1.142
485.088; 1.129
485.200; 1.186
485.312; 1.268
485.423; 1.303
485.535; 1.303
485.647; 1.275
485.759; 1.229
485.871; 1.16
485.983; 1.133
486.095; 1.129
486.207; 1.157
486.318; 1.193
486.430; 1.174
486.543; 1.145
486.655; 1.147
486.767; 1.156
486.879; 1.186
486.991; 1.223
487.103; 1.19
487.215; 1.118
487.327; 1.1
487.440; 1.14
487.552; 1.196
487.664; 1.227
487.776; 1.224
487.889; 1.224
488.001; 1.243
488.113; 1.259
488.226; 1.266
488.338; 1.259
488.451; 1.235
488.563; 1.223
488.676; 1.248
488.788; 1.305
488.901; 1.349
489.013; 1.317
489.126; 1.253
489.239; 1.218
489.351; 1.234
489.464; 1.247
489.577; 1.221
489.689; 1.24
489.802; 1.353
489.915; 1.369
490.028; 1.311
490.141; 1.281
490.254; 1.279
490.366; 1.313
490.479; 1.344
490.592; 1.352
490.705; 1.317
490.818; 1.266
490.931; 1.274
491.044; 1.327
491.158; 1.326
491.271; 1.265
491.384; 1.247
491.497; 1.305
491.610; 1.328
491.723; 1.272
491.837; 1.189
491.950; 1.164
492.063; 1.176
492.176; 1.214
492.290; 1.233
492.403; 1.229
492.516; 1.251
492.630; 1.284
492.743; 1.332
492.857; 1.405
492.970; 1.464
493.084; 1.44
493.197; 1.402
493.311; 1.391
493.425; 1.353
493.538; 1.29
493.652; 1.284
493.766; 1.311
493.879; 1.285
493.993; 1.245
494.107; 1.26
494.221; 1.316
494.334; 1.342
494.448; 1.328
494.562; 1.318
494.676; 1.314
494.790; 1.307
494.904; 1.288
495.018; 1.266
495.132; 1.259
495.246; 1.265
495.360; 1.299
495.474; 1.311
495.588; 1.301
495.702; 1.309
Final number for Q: 0.18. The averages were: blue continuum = 1.28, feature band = 1.19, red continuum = 1.28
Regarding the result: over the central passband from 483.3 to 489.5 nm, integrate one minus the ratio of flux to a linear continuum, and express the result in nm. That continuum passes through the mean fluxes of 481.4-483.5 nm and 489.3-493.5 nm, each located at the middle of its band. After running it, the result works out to 0.32 nm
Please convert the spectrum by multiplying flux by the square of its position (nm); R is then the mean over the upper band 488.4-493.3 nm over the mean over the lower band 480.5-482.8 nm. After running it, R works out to 1.04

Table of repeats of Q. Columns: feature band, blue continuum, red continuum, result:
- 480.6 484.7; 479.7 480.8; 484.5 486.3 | -0.10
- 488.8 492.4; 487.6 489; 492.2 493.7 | 0.05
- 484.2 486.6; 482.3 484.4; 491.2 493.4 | 0.16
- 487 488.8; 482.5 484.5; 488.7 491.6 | 0.12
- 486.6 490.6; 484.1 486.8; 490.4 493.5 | 0.06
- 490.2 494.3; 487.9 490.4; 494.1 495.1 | -0.02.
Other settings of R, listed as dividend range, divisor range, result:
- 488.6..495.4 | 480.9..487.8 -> 1.07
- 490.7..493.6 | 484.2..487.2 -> 1.09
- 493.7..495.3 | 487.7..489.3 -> 1.05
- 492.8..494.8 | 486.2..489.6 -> 1.13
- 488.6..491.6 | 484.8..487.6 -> 1.11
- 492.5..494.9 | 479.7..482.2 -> 1.08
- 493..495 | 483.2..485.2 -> 1.08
